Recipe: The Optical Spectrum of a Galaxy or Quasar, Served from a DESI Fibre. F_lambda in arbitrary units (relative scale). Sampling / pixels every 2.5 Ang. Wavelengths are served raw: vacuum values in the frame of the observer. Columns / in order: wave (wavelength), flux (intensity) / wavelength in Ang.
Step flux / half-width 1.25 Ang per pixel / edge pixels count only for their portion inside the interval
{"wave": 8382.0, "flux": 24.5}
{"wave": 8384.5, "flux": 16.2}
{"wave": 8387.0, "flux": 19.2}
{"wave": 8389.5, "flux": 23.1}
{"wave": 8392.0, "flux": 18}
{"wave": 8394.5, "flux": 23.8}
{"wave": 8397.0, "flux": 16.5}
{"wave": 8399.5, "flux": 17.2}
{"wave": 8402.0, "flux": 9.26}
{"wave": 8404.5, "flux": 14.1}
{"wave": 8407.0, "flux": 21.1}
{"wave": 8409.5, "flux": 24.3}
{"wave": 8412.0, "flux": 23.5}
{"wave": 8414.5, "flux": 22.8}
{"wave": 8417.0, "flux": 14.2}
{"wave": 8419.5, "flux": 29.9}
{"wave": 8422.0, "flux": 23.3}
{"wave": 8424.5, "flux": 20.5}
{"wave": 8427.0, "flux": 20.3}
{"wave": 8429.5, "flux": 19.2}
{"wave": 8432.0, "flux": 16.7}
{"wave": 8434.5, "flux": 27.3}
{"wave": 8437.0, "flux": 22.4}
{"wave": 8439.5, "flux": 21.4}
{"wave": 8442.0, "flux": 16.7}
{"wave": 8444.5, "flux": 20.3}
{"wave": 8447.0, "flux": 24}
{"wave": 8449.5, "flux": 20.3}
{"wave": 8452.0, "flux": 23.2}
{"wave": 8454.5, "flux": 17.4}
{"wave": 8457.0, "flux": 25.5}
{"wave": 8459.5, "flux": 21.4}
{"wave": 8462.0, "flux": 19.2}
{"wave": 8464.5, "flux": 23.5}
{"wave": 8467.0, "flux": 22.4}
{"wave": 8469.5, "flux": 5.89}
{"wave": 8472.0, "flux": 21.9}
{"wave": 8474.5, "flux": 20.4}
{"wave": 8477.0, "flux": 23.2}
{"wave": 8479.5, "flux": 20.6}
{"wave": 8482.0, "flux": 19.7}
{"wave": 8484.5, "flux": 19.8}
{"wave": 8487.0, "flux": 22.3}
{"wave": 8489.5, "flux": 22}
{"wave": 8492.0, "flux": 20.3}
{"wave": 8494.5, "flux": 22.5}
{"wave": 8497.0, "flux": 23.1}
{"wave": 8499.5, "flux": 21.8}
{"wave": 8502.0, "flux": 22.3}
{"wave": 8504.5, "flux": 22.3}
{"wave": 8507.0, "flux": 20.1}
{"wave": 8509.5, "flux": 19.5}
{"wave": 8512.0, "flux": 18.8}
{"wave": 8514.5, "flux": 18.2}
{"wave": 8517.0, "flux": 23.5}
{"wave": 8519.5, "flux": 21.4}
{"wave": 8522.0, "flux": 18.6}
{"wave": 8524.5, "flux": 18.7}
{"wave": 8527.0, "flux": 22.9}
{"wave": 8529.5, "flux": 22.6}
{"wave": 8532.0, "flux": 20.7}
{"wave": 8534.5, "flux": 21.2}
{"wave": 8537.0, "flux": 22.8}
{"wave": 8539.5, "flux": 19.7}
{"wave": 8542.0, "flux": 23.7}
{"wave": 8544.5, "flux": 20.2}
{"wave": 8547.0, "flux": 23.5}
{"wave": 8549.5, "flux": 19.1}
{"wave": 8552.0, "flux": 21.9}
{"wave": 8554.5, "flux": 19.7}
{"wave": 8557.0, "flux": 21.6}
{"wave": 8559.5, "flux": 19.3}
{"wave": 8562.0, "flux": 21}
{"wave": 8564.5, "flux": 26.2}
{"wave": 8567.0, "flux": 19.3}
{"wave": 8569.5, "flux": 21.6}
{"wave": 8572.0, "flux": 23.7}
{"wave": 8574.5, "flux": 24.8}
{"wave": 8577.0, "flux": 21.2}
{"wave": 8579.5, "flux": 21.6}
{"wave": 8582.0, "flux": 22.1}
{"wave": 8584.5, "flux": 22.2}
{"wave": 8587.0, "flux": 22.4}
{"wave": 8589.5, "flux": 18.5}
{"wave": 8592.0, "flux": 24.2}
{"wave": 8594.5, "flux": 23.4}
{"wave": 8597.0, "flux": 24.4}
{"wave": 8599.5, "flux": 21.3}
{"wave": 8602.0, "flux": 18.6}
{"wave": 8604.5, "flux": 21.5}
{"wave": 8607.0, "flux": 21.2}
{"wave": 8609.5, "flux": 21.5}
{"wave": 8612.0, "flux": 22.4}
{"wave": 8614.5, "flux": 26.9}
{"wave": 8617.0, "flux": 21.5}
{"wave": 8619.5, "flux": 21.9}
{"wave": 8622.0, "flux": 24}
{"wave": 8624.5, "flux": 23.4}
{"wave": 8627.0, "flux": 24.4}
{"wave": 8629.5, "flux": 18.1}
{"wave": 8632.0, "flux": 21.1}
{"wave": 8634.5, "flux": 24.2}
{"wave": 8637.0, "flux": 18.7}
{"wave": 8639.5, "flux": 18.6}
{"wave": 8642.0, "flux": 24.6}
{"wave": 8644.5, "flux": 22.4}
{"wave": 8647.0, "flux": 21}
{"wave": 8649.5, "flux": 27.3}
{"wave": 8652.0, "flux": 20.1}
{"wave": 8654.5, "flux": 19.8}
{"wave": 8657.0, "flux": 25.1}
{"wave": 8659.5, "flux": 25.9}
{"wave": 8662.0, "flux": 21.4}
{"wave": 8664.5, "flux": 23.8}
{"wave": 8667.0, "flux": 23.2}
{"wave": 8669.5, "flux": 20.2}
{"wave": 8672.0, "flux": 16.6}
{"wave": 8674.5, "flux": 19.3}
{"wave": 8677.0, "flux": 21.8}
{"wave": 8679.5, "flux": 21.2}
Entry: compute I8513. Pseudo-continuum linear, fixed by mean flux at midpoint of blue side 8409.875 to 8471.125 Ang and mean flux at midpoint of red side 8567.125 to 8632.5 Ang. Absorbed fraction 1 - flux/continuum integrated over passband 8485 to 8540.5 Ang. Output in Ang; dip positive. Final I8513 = 0.9 Ang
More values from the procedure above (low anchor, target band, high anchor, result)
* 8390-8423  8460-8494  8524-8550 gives 1.0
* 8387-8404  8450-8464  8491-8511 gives -1.0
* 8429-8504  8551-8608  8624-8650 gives -0.5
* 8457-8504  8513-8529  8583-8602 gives 0.5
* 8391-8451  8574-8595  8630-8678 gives -0.8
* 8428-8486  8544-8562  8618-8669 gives 0.6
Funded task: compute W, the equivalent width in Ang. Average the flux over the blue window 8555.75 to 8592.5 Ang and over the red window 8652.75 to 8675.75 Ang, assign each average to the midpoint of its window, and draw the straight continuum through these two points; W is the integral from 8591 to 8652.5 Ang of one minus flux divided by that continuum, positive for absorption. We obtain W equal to -1.4 Ang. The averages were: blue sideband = 21.9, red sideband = 21.7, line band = 22.3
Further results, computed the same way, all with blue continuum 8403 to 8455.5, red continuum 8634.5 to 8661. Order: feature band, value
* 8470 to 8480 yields 0.4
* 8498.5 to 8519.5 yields 0.7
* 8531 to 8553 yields 0.3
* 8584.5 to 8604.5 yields 0.2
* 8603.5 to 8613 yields 0.2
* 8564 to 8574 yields -0.3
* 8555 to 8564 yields 0.4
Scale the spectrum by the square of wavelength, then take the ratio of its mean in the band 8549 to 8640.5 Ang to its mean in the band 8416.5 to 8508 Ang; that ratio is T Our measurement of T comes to 1.1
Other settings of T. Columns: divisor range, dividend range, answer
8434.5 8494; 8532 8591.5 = 1.07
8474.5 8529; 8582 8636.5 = 1.08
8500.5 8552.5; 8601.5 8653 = 1.08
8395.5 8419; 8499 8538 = 1.16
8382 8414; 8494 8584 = 1.16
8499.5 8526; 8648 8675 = 1.12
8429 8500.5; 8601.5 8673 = 1.10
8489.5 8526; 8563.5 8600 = 1.10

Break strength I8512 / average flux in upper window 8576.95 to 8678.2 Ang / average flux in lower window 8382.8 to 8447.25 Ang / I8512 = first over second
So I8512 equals 1.1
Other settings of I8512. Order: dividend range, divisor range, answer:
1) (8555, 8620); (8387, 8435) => 1.10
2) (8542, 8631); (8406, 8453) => 1.02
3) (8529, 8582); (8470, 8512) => 1.03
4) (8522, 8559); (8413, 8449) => 0.99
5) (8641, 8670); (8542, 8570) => 1.08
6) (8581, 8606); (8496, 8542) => 1.04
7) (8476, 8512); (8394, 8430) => 1.07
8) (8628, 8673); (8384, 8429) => 1.10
